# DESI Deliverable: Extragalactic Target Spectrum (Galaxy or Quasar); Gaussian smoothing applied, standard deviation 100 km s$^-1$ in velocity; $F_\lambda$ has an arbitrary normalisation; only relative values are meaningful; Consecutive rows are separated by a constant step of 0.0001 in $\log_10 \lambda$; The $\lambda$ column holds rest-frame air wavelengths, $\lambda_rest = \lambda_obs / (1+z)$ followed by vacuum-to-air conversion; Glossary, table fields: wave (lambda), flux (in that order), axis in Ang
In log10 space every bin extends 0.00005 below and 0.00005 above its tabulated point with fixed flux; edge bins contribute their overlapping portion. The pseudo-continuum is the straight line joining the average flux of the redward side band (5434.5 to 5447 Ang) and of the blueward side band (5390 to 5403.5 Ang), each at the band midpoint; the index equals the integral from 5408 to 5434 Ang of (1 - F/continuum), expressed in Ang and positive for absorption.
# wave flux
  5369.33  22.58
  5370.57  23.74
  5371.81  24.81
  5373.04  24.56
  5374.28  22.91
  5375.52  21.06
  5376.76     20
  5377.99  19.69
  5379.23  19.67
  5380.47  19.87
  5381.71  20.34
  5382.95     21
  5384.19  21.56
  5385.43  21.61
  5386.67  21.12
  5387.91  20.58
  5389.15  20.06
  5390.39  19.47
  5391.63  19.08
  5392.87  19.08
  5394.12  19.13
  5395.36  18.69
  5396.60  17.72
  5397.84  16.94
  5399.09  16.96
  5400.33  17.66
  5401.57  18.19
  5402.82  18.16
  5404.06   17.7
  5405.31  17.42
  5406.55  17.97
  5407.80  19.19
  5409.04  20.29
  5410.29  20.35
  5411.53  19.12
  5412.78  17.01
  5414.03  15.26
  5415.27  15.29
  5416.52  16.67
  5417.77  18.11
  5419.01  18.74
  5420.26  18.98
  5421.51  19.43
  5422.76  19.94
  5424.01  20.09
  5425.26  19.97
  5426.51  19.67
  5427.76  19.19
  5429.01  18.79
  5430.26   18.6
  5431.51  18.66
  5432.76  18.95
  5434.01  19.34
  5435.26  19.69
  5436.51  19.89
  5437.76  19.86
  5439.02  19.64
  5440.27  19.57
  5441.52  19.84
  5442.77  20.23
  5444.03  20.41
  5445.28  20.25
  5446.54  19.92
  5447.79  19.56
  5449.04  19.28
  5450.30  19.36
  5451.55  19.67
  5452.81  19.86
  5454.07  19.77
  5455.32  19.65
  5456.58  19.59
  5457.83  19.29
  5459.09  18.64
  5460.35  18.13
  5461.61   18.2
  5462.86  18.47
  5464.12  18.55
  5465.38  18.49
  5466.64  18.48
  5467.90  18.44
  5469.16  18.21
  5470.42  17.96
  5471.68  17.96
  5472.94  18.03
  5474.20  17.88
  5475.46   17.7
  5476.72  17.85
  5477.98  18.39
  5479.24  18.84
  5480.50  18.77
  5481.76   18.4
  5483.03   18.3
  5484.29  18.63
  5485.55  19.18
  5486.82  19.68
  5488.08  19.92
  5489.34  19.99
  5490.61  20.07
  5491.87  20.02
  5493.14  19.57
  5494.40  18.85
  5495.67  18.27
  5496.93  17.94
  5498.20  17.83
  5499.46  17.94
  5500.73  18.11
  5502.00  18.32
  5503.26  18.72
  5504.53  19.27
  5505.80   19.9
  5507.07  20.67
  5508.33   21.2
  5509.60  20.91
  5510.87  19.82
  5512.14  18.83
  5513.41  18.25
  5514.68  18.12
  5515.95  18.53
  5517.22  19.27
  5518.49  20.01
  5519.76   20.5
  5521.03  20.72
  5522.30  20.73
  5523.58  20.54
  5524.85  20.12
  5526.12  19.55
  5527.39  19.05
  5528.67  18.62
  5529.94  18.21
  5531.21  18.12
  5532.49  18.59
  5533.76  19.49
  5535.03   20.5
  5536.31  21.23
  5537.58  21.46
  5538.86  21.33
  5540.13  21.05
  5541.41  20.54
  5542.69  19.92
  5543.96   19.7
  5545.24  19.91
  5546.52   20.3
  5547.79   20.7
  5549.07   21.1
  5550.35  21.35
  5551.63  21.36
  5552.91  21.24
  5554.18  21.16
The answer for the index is 0.67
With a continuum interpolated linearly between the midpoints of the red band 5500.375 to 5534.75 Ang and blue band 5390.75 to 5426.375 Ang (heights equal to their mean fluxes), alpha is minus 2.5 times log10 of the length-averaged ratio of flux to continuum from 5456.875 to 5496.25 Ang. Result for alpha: 0.020 mag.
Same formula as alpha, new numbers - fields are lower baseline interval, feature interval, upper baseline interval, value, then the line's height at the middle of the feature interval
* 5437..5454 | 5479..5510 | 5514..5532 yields 0.02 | 19.6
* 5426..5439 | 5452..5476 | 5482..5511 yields 0.04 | 19.3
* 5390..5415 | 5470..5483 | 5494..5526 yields 0.05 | 19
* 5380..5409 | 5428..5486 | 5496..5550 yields 0.02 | 19.4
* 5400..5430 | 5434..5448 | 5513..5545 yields -0.06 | 18.8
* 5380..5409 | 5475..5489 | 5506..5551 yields 0.05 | 19.7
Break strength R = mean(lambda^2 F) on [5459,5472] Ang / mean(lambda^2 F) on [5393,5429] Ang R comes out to 1.02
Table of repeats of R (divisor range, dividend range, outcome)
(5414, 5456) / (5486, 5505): 1.01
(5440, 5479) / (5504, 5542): 1.07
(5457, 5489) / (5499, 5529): 1.07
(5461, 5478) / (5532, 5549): 1.15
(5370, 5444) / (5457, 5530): 1.01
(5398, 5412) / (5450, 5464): 1.06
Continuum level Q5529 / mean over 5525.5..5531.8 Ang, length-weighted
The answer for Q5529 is 18.7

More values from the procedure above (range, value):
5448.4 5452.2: 19.4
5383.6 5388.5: 21.2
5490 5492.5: 20.1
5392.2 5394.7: 19.1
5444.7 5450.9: 19.7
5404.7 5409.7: 18.7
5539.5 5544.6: 20.3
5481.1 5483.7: 18.3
